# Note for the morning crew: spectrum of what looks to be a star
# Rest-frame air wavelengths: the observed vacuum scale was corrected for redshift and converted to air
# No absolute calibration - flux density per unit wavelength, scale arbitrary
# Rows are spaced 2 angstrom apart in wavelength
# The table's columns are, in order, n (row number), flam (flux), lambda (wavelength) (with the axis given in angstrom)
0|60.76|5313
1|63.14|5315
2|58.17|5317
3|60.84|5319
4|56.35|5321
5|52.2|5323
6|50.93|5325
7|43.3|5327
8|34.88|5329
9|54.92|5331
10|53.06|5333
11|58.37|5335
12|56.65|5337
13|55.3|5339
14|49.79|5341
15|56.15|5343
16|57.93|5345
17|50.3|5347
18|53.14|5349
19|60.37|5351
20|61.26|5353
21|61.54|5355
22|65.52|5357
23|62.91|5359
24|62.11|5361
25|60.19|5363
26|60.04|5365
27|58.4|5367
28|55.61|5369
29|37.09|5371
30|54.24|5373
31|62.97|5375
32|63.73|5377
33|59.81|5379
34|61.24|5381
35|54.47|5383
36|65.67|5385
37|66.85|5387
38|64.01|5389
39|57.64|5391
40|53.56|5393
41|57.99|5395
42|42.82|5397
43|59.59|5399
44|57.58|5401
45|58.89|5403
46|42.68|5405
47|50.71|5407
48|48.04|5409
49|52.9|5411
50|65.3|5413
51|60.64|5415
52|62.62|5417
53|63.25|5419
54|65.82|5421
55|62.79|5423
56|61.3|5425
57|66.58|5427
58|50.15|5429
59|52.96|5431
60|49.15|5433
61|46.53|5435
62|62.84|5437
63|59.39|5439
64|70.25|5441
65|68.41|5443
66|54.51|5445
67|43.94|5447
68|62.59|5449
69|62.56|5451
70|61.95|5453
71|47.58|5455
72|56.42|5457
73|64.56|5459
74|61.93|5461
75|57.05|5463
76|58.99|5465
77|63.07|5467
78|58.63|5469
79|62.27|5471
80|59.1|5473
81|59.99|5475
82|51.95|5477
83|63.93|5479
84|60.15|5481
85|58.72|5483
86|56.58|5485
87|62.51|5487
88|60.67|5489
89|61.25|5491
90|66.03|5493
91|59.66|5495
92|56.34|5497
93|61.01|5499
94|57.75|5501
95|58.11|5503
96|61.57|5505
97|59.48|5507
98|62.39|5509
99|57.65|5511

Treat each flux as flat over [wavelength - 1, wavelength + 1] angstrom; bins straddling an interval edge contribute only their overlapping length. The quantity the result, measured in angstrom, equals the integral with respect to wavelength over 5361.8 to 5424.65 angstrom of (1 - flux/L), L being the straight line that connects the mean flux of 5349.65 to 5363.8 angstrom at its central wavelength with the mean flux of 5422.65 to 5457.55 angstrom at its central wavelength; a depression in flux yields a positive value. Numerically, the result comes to 2.4 angstrom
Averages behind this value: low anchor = 61.8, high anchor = 57.7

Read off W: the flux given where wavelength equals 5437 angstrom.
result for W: 62.84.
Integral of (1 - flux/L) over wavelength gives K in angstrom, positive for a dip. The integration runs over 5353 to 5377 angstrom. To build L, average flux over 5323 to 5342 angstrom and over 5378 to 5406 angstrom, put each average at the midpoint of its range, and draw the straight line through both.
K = -1.9 angstrom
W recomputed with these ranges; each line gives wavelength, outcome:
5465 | 58.99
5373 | 54.24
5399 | 59.59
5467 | 63.07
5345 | 57.93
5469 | 58.63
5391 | 57.64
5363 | 60.19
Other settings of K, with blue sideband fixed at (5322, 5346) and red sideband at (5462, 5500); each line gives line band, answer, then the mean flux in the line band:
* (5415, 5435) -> -0.7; 58.8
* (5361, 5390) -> -2.6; 59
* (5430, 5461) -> 0.1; 57.7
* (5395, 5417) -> 0.5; 54.5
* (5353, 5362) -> -1.6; 62.8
